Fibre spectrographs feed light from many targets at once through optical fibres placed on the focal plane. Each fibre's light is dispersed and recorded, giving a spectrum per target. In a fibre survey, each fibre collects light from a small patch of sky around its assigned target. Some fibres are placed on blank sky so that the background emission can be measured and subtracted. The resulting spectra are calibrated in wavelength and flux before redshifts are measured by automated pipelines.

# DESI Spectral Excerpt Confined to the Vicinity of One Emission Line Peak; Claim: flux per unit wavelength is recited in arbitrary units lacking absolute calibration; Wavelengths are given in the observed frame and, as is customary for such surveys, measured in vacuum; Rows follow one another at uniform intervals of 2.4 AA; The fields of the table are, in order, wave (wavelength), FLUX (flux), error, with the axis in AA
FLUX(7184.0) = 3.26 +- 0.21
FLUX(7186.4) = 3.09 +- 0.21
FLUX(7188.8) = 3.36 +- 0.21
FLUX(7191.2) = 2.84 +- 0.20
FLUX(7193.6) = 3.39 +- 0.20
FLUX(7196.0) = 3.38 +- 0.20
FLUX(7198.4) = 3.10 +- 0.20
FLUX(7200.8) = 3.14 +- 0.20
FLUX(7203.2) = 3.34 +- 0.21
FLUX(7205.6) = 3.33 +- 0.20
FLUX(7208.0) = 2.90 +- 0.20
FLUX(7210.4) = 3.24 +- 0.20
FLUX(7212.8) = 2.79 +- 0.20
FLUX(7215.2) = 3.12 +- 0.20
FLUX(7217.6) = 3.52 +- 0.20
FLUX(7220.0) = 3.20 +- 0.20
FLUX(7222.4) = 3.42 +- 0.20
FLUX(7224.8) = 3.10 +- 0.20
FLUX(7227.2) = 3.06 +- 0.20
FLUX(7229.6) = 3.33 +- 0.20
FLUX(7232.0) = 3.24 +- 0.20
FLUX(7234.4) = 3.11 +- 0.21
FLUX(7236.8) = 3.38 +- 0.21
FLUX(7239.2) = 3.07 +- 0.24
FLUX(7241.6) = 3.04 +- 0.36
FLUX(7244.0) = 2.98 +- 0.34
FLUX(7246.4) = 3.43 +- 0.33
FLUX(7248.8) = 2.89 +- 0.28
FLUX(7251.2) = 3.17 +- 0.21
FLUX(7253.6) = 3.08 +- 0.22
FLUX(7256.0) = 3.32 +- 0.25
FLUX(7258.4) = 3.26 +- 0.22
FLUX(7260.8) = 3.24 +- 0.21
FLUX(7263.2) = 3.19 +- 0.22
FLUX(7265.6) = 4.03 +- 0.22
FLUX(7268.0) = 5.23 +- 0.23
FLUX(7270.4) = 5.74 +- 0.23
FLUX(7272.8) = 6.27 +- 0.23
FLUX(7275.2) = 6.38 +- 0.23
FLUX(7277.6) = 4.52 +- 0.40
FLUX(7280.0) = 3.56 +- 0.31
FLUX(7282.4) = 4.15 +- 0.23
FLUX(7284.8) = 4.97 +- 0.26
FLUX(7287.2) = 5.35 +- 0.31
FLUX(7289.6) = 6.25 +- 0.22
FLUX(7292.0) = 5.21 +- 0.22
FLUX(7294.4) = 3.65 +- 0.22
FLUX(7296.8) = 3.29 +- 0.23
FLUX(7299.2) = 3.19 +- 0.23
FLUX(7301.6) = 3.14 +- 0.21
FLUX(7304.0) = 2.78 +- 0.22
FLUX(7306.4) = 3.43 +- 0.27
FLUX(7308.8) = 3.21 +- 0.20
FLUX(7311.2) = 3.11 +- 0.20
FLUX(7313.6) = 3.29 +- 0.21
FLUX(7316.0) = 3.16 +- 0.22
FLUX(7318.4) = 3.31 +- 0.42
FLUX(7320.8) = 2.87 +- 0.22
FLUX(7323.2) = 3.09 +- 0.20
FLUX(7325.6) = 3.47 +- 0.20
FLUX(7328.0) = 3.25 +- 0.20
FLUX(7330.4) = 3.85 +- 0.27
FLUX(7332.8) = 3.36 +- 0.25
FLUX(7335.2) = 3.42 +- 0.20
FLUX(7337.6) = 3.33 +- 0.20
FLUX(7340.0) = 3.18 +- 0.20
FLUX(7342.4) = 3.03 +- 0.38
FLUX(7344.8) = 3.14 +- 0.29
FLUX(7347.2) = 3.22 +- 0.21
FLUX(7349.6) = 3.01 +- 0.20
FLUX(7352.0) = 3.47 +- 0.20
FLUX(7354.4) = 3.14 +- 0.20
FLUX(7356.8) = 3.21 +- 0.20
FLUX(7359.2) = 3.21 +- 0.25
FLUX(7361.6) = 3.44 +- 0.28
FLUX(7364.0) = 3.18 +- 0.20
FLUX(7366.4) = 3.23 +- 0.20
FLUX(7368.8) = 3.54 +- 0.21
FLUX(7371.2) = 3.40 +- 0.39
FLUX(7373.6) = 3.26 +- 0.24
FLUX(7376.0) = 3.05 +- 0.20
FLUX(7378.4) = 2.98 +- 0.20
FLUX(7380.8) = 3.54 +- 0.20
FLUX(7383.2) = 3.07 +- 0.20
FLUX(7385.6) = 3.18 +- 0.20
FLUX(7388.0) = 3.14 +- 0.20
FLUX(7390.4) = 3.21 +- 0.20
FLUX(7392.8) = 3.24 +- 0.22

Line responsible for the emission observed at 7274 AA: [S II] 6716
